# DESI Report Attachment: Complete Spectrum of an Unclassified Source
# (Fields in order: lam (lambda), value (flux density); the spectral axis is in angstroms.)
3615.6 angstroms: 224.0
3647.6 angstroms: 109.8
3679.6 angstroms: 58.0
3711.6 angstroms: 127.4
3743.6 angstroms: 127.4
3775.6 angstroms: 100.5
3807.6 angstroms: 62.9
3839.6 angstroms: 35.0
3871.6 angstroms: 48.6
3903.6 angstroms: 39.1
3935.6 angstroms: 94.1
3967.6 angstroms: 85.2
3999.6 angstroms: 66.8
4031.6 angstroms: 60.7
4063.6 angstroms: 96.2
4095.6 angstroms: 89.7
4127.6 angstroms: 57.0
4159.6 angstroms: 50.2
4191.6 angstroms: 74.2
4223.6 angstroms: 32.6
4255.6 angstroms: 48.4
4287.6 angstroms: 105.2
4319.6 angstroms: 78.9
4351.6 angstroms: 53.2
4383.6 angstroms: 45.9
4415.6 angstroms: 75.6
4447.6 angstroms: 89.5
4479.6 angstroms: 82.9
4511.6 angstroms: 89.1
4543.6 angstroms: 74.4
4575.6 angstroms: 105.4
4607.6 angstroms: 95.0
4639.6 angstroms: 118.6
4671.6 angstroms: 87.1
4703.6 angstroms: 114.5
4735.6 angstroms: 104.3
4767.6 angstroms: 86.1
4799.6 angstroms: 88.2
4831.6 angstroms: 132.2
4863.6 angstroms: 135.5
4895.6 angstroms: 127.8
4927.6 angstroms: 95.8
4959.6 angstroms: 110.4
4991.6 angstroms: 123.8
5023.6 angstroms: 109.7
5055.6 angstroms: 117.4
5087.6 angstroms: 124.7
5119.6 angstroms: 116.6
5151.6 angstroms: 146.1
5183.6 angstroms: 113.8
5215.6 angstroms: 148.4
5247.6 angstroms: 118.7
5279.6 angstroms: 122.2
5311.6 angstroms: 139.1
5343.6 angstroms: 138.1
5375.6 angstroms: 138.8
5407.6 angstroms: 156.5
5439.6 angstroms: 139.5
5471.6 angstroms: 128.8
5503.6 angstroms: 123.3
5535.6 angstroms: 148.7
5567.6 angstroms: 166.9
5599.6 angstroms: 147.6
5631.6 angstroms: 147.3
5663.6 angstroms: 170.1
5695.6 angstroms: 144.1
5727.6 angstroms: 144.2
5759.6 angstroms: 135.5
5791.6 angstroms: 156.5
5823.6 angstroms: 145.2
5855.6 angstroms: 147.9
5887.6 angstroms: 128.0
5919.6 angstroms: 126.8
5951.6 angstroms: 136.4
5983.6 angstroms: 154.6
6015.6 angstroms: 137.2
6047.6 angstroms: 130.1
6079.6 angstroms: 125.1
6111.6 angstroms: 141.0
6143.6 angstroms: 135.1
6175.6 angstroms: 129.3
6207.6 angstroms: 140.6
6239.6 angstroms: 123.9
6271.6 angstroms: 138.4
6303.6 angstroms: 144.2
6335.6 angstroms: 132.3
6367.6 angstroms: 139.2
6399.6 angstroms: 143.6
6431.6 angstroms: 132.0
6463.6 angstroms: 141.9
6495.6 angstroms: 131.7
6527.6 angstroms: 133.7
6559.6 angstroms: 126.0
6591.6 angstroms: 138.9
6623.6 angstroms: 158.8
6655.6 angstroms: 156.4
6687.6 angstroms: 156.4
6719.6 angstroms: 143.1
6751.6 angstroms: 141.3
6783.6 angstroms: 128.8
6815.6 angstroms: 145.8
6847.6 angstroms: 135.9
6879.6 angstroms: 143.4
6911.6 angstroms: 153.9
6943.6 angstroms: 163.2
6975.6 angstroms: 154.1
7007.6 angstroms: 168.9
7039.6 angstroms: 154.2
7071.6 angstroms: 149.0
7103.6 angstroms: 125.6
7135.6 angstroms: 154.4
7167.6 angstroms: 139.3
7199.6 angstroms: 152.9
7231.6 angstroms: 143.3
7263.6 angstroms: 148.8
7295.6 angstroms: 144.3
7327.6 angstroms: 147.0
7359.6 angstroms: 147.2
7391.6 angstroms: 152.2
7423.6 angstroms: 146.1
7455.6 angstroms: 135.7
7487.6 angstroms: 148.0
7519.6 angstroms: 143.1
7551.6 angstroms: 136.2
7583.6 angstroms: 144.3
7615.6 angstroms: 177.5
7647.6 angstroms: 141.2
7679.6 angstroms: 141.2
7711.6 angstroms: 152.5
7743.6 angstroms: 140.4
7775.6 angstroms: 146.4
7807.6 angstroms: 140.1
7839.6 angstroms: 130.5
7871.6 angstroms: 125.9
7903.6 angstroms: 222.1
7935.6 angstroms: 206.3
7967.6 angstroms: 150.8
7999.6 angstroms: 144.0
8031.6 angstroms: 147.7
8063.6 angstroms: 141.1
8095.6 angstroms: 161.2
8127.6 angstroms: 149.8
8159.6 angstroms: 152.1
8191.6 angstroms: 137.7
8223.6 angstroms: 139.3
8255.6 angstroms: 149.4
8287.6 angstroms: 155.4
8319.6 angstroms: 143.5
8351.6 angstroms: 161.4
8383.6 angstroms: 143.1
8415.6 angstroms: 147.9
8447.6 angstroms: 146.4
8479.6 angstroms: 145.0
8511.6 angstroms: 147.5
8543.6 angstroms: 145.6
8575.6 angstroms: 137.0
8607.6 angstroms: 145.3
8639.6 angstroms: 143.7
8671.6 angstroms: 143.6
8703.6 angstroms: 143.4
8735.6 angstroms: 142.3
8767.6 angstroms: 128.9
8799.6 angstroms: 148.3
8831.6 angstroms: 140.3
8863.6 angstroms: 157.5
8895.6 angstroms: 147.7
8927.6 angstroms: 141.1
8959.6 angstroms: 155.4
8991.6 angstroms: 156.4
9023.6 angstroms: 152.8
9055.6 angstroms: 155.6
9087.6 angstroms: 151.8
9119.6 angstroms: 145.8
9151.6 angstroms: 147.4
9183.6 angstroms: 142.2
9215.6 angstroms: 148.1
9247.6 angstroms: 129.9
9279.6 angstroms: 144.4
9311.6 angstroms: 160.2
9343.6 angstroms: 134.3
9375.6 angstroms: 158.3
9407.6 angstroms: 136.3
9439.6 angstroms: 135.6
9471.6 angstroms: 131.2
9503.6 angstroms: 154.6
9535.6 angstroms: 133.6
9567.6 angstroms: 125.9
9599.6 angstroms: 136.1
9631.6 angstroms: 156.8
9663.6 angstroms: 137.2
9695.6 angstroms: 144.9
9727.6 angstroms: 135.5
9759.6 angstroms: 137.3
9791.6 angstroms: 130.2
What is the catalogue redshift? 0.21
